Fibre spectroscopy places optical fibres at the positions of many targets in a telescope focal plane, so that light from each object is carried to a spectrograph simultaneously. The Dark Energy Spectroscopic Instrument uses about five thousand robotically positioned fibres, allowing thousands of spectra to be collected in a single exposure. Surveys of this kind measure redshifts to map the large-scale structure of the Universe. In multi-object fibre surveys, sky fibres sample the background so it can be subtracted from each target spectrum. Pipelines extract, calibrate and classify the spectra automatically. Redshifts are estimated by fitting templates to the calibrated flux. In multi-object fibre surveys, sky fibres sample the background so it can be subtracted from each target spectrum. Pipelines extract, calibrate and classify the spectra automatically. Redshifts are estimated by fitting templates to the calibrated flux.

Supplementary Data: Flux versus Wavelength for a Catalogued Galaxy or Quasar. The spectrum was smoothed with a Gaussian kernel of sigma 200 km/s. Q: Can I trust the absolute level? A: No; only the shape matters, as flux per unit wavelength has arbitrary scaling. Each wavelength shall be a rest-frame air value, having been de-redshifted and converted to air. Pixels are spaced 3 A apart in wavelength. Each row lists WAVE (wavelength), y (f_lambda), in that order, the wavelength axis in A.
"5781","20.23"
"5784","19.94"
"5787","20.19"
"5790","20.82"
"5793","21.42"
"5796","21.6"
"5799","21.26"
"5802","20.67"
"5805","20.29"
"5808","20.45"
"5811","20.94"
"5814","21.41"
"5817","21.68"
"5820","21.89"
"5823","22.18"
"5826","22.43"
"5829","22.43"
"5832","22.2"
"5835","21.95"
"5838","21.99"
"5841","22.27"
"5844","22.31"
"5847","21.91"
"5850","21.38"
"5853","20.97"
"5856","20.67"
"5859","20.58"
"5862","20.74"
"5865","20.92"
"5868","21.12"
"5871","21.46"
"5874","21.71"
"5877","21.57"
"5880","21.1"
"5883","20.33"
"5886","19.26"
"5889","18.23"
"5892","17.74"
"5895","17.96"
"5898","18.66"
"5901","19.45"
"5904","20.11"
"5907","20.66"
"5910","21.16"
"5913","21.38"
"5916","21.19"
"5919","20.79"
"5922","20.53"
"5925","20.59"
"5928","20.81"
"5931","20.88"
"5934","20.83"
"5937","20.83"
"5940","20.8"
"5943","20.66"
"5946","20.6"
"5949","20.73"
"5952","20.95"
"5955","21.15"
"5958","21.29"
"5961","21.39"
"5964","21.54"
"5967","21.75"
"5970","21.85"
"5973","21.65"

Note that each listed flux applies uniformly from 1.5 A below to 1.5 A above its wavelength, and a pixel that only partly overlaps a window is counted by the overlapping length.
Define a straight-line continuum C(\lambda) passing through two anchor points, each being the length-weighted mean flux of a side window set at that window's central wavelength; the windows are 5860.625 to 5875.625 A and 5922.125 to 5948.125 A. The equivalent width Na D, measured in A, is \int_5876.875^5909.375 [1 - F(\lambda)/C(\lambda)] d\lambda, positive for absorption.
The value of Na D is 2.34 A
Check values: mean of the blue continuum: 21.2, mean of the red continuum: 20.7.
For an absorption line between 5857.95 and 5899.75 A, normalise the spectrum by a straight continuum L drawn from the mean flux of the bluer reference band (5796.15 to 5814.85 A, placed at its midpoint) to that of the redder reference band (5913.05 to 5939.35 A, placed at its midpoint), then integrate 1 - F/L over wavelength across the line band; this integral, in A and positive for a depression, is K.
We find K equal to 1.5 A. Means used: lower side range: 20.9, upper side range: 20.8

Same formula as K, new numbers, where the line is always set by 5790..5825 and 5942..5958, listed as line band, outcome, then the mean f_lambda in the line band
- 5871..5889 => 0.4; 20.6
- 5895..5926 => 1.0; 20.3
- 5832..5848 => -0.7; 22.1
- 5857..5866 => 0.2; 20.7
